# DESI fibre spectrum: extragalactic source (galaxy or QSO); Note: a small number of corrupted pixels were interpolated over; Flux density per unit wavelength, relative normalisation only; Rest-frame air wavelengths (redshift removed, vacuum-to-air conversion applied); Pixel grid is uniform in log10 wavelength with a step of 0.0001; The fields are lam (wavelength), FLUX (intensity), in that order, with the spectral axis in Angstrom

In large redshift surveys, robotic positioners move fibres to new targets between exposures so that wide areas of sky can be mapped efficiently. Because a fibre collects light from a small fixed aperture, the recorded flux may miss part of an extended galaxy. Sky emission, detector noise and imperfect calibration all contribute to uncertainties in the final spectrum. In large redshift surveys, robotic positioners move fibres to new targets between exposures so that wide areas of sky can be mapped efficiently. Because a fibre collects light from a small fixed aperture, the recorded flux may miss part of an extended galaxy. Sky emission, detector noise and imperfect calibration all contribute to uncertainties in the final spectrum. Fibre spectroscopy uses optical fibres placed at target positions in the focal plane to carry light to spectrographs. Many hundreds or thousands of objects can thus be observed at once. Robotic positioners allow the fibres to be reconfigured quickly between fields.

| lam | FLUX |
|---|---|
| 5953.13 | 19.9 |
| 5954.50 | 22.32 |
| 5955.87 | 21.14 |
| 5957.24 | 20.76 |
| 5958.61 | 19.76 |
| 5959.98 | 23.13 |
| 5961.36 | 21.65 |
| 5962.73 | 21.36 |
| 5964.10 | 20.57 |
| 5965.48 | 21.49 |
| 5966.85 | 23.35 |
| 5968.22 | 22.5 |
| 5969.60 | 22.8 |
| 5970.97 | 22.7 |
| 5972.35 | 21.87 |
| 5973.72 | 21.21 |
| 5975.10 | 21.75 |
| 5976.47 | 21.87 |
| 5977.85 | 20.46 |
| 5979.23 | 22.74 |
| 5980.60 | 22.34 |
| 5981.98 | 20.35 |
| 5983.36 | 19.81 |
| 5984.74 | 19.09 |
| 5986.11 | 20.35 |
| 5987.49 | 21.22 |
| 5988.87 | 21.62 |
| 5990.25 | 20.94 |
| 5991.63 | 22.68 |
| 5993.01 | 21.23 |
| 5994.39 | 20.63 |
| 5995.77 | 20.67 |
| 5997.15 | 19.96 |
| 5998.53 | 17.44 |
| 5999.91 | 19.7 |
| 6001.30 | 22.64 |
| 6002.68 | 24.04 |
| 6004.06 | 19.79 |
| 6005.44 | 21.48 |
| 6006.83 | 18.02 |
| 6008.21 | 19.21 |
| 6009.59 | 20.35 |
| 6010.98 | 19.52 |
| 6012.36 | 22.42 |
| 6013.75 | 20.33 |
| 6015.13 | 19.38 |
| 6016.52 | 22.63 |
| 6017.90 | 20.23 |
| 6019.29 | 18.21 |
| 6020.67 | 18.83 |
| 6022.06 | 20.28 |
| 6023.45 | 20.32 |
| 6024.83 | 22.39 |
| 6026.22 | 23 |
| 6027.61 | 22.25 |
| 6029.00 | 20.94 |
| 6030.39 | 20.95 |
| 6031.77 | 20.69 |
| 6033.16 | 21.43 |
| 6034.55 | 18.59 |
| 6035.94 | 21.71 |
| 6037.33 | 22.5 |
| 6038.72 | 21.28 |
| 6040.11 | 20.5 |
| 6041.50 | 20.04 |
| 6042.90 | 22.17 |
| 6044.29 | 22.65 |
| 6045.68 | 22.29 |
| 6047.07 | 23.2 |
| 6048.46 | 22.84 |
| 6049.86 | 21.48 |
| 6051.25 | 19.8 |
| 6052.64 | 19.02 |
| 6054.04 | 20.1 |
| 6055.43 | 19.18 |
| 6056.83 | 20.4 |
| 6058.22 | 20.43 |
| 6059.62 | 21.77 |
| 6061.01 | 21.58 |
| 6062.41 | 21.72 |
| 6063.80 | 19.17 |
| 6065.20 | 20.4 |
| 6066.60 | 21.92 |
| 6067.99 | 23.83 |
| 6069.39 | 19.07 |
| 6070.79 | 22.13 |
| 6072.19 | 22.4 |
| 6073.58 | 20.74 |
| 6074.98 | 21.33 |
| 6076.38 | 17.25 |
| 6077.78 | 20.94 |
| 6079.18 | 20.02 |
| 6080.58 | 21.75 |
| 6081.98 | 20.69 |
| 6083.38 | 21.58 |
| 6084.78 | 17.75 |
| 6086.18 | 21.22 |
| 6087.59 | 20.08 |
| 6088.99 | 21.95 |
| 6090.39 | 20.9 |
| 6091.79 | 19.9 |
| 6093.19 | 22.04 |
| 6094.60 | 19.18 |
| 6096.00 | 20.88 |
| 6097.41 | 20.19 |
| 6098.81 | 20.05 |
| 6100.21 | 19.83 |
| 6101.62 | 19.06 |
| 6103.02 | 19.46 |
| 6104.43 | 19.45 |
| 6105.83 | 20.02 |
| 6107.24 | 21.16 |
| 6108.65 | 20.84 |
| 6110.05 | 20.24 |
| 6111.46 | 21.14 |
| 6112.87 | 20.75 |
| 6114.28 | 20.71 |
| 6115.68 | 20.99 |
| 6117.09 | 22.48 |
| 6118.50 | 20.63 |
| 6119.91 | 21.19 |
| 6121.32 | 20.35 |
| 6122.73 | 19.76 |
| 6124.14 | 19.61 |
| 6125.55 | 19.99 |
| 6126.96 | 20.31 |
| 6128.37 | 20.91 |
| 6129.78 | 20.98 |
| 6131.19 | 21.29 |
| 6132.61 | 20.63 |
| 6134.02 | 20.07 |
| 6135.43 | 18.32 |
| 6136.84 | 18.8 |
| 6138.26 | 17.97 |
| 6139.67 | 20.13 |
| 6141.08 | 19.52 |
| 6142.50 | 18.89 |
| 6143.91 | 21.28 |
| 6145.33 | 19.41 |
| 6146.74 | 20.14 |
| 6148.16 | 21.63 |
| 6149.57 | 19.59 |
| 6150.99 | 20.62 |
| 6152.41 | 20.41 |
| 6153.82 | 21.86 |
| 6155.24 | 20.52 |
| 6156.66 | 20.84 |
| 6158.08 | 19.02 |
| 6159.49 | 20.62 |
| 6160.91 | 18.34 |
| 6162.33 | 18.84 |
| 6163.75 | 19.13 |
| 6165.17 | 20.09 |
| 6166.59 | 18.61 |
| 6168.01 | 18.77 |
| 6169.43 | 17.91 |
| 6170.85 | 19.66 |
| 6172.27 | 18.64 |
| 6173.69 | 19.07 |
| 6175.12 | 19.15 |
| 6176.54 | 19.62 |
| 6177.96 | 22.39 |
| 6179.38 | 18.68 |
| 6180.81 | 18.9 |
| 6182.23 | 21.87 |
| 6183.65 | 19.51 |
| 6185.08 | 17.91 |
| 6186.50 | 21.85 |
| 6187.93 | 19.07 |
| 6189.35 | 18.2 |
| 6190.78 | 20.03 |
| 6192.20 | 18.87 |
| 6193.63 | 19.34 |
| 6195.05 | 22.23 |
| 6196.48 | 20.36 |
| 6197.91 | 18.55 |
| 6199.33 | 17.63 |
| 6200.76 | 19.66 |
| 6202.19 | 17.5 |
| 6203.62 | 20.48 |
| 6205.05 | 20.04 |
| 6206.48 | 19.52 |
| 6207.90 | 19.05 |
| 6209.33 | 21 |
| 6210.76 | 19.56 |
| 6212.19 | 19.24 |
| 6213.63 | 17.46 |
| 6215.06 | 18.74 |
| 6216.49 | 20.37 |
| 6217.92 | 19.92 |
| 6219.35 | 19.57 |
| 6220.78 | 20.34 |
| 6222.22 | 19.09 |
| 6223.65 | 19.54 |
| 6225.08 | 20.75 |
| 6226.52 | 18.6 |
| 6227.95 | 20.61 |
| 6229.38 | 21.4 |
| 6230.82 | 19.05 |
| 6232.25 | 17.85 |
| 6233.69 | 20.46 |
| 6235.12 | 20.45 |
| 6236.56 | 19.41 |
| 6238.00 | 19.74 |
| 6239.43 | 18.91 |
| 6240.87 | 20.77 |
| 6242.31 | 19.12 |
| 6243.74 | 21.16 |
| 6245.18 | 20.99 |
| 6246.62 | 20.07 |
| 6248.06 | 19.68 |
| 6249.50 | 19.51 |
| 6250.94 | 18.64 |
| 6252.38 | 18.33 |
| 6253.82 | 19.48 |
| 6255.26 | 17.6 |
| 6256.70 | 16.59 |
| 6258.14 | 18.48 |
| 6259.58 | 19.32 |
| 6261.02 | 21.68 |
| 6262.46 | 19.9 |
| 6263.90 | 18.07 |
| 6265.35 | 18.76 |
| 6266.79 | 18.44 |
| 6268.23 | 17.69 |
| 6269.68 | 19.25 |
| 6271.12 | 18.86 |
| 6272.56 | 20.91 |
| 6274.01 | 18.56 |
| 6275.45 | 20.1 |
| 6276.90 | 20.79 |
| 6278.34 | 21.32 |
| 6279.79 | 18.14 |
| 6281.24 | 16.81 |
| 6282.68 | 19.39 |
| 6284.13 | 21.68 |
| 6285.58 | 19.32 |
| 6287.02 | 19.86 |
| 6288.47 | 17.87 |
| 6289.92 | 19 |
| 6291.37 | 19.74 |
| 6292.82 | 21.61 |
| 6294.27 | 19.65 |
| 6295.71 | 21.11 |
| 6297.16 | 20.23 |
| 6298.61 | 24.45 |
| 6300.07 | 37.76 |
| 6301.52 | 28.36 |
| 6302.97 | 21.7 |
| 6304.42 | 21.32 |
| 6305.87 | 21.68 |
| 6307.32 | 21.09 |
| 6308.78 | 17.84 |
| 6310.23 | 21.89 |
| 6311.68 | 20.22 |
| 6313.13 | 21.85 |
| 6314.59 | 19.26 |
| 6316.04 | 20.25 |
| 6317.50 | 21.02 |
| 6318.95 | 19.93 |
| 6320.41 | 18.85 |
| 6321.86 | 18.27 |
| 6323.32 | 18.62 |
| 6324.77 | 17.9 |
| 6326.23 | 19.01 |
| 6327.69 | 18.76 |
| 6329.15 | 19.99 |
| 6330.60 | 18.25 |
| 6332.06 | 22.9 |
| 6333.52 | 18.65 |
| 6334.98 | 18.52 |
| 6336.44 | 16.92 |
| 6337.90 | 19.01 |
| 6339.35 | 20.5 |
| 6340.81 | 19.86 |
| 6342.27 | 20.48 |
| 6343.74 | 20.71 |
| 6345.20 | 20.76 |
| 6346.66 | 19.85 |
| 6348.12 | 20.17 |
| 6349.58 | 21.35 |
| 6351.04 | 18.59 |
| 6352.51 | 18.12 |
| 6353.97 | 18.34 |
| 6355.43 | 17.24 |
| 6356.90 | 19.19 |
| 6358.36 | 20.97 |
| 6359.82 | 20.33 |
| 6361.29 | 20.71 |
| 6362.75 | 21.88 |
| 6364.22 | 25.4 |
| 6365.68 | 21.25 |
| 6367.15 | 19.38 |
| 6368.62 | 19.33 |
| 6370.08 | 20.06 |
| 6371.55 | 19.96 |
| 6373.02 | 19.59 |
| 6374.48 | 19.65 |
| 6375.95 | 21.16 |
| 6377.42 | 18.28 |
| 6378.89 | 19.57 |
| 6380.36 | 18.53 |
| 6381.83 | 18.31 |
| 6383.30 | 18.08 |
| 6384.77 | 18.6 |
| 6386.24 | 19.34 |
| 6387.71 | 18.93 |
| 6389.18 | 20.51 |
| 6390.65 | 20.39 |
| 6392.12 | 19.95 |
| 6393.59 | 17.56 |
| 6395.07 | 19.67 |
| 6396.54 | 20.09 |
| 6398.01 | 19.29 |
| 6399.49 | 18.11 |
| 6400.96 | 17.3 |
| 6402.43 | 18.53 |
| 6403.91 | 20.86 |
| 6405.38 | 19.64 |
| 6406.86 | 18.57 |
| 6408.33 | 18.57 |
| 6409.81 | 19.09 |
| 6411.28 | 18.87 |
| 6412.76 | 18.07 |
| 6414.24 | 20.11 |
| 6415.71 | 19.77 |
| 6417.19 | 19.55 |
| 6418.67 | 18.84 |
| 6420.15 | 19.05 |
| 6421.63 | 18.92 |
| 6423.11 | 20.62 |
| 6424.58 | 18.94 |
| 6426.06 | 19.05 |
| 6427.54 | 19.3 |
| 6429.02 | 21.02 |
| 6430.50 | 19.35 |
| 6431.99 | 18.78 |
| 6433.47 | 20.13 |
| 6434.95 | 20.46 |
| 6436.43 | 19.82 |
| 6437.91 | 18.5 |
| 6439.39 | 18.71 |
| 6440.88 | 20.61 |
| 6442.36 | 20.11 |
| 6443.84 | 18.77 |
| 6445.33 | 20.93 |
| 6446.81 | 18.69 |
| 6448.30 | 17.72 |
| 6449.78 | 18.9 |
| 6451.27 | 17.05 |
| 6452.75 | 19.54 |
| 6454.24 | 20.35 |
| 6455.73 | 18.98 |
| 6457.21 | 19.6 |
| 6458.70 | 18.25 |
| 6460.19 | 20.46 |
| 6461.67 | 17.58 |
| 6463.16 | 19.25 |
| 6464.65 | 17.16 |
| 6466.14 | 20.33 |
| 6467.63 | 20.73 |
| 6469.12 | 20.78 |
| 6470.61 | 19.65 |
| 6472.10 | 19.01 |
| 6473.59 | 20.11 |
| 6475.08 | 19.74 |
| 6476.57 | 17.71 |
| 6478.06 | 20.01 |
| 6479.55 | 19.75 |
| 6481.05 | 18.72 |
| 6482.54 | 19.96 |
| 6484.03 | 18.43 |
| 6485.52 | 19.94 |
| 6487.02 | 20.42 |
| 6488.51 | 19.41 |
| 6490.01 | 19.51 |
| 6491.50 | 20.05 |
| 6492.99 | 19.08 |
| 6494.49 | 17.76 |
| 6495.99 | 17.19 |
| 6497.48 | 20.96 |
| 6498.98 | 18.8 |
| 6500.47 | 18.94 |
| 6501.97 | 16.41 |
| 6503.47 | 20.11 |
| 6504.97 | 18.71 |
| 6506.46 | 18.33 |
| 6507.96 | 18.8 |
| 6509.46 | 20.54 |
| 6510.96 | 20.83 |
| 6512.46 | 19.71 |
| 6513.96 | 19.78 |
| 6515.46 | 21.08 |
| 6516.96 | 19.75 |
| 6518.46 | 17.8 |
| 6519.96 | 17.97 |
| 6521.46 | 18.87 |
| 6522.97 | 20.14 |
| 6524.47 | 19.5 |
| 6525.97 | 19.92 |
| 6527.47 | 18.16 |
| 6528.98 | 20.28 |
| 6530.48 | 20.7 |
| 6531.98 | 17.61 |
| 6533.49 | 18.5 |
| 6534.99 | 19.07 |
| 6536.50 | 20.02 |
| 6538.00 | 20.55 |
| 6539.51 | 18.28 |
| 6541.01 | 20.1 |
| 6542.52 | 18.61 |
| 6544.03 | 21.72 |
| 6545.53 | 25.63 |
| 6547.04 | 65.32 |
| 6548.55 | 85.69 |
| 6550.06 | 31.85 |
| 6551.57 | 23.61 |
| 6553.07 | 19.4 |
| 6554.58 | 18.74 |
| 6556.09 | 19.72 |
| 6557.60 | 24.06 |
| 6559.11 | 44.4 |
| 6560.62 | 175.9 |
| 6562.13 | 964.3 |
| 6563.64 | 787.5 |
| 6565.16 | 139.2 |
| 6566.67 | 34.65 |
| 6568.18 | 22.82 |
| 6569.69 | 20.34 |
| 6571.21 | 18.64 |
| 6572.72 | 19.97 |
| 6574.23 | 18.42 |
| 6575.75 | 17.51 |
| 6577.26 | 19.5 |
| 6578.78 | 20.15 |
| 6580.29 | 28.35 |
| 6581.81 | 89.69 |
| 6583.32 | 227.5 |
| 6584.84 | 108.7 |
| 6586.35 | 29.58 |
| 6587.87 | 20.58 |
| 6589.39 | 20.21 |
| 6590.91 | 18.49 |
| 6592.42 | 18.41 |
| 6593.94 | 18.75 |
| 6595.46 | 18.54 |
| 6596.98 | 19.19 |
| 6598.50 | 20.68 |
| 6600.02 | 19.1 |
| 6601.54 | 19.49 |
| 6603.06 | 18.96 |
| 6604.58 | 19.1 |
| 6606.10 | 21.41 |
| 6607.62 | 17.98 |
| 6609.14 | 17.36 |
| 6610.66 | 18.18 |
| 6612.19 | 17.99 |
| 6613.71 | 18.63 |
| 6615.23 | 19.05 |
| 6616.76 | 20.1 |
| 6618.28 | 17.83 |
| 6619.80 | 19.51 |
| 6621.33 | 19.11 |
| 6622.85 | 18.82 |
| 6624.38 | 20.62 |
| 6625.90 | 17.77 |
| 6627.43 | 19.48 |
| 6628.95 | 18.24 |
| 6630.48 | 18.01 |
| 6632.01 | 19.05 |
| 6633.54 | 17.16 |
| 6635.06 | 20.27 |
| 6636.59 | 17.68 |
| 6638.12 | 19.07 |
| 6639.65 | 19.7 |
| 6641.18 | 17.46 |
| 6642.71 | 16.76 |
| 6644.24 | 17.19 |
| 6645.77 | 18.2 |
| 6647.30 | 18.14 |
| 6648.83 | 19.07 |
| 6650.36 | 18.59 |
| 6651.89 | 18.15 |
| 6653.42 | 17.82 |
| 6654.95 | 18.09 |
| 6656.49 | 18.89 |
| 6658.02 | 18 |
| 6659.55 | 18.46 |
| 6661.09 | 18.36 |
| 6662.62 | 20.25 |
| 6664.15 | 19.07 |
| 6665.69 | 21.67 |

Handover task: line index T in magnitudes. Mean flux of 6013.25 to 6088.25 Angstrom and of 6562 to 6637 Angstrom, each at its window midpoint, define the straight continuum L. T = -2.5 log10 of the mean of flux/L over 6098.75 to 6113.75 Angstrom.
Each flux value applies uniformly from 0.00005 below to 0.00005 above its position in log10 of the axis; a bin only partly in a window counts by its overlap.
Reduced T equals 0.209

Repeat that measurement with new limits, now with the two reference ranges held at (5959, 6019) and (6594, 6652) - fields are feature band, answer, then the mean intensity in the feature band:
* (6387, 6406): 0.02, 19.3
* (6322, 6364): 0.01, 19.6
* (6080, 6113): 0.01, 20.4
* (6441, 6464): 0.01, 19.1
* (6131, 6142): 0.06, 19.5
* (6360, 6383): -0.03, 20.2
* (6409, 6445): 0.00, 19.4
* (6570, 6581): -0.08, 20.3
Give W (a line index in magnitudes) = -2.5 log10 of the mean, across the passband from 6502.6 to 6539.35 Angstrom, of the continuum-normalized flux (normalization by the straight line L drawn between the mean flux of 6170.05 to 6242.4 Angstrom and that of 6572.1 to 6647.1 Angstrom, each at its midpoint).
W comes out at 0.28 mag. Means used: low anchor 19.6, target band 19.4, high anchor 26.7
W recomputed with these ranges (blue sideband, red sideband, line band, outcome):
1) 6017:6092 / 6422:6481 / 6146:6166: 0.02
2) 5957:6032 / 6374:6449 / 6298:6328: -0.09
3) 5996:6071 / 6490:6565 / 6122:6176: 0.46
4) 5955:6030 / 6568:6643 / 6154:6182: 0.17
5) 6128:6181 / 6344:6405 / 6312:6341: 0.01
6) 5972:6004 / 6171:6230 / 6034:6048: -0.04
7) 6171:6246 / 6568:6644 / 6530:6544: 0.30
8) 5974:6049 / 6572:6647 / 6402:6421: 0.28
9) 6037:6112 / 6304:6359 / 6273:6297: 0.01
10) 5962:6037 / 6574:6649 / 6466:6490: 0.28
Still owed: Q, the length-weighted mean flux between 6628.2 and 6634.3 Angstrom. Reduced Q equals 18.1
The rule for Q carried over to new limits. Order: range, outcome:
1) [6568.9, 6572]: 19.5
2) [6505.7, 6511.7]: 19.6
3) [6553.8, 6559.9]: 27.6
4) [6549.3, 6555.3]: 23.5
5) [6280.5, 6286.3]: 19.3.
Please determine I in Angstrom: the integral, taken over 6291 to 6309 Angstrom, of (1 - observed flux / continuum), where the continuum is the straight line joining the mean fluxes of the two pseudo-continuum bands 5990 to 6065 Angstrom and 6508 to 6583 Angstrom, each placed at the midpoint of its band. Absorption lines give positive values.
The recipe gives 8.71 Angstrom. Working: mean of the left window 20.8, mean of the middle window 23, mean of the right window 66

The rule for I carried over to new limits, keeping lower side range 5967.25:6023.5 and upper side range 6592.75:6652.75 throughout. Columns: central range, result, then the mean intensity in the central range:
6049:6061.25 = 0.1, 20.4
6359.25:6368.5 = -0.8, 21.4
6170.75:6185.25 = 0.4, 19.6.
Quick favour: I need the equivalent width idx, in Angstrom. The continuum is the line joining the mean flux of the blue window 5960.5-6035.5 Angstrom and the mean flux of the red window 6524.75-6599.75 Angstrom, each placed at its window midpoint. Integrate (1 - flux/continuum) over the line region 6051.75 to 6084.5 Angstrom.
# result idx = 7.8 Angstrom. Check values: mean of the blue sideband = 21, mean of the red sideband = 71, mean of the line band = 20.7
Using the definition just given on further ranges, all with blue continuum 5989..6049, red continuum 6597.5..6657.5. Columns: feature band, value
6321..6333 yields 0.36 Angstrom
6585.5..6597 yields -1.52 Angstrom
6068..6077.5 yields 0.00 Angstrom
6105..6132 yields -0.16 Angstrom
